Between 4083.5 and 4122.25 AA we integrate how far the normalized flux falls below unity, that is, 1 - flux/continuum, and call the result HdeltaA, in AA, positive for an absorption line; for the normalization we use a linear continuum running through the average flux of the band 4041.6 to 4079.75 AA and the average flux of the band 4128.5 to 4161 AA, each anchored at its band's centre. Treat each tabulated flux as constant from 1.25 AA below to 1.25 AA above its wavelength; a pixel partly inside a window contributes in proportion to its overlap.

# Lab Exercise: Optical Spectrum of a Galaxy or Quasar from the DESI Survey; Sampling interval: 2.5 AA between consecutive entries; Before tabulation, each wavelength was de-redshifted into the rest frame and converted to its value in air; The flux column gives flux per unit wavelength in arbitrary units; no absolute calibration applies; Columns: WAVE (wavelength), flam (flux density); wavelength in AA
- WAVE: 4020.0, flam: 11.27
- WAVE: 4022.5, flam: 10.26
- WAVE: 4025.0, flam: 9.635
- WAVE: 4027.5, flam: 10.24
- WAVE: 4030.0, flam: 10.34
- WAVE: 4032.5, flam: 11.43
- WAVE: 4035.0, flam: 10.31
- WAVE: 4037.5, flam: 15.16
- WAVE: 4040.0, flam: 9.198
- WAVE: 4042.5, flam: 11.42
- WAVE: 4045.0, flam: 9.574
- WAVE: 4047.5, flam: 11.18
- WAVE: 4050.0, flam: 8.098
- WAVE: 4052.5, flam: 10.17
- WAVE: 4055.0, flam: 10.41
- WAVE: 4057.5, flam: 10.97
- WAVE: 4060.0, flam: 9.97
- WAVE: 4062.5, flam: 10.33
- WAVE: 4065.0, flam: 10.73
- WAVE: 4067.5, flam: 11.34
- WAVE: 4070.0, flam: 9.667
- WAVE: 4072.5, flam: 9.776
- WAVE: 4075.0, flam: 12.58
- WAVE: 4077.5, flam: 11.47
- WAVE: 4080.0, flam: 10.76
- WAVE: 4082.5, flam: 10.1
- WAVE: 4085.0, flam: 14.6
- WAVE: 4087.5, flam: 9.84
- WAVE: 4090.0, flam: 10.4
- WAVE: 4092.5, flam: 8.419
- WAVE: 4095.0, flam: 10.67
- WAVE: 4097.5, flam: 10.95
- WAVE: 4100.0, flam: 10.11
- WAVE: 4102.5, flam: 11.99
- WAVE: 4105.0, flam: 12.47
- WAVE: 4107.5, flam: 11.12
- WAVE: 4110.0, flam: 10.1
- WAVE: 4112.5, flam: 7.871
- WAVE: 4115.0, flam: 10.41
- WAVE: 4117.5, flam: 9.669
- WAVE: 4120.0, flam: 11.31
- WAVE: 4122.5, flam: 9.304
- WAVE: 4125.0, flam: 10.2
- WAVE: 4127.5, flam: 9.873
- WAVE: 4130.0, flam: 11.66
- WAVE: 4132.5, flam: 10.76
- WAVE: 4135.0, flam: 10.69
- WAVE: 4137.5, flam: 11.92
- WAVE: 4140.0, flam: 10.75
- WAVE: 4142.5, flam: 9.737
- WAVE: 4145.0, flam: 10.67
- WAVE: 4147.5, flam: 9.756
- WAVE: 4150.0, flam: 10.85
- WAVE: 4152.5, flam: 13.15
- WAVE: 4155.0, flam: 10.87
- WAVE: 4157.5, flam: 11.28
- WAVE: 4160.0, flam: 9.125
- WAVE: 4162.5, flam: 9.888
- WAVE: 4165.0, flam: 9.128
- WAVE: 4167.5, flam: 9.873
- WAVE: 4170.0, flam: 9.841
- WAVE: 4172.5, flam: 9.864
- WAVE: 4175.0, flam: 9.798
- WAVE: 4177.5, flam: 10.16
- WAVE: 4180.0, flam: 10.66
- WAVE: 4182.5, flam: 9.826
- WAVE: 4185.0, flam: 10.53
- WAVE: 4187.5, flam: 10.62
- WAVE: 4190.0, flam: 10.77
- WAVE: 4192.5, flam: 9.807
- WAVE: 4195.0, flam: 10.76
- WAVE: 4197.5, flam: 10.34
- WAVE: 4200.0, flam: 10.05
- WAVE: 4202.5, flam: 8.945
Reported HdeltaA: 0.24 AA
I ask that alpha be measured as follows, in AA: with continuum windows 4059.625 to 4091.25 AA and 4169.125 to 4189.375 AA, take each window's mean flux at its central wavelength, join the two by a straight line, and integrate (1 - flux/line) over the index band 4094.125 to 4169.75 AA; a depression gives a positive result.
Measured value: -0.07 AA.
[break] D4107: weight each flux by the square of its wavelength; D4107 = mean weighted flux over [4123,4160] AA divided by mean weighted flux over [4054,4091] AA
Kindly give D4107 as 1.0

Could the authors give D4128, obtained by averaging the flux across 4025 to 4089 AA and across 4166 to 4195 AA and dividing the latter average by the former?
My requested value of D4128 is 0.95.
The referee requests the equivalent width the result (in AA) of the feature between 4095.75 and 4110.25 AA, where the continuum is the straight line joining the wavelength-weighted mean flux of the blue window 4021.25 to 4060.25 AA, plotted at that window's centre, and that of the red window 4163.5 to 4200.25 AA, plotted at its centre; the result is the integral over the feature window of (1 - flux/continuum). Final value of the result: -1.15 AA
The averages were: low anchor 10.5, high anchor 10.1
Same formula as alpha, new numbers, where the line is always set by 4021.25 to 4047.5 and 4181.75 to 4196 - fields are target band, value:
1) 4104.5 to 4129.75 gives 0.8 AA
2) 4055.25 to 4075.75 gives 0.2 AA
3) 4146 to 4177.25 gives 0.5 AA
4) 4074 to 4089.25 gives -1.2 AA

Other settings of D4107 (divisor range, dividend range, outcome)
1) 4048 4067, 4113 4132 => 1.04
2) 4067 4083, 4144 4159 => 1.06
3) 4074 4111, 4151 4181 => 0.97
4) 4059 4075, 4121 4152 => 1.04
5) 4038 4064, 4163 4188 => 1.03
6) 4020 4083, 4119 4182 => 1.03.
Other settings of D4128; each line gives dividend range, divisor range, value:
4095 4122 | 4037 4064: 1.01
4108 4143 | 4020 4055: 0.98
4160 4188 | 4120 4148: 0.95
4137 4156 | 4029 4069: 1.02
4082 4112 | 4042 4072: 1.05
